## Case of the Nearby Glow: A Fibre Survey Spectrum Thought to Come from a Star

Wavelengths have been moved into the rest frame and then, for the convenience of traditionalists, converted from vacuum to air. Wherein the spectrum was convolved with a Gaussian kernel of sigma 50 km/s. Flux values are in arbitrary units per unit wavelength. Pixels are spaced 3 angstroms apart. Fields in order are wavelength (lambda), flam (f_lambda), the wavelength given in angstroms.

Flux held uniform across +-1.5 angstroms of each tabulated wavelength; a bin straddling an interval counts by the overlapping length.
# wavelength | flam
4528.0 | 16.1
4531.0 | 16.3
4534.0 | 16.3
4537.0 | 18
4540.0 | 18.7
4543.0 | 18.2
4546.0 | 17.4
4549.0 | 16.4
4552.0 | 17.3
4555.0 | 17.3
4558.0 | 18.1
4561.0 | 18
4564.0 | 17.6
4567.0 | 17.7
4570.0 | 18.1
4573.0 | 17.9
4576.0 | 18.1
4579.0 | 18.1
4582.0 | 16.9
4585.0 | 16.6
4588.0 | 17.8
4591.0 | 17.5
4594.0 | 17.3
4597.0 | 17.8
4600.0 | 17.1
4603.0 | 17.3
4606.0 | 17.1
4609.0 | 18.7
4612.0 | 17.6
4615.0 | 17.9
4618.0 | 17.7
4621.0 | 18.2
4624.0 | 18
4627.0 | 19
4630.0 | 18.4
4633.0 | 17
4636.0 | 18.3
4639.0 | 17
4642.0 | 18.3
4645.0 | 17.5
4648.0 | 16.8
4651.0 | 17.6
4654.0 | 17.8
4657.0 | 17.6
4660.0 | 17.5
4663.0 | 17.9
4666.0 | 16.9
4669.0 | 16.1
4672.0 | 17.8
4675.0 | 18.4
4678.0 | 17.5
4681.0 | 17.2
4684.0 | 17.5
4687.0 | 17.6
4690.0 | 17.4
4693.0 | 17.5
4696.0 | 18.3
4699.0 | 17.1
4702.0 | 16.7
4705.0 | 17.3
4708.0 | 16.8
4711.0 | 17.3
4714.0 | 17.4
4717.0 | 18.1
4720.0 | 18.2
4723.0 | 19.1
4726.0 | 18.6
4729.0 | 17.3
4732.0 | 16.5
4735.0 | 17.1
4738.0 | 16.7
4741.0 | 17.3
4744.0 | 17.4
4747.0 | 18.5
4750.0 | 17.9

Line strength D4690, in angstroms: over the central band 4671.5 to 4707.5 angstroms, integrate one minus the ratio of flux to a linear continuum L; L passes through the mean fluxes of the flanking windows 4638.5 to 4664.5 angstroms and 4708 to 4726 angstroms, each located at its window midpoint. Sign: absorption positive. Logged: 0.6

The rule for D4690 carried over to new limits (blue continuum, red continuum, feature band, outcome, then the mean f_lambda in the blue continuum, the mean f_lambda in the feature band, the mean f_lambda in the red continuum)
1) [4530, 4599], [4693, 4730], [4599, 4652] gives -0.47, 17.5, 17.8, 17.7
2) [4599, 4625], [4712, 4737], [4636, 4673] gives 0.66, 17.7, 17.4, 17.8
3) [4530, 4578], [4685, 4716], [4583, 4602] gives 0.22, 17.6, 17.3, 17.4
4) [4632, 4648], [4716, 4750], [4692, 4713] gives 0.45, 17.6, 17.3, 17.7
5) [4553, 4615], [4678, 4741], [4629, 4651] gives -0.04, 17.6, 17.6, 17.5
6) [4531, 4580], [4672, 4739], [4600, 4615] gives -0.02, 17.7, 17.6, 17.5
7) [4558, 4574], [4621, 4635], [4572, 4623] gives 1.07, 17.9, 17.6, 18.1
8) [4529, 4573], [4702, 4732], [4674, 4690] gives 0.04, 17.5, 17.6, 17.7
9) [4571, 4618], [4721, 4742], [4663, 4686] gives 0.23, 17.6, 17.4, 17.5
